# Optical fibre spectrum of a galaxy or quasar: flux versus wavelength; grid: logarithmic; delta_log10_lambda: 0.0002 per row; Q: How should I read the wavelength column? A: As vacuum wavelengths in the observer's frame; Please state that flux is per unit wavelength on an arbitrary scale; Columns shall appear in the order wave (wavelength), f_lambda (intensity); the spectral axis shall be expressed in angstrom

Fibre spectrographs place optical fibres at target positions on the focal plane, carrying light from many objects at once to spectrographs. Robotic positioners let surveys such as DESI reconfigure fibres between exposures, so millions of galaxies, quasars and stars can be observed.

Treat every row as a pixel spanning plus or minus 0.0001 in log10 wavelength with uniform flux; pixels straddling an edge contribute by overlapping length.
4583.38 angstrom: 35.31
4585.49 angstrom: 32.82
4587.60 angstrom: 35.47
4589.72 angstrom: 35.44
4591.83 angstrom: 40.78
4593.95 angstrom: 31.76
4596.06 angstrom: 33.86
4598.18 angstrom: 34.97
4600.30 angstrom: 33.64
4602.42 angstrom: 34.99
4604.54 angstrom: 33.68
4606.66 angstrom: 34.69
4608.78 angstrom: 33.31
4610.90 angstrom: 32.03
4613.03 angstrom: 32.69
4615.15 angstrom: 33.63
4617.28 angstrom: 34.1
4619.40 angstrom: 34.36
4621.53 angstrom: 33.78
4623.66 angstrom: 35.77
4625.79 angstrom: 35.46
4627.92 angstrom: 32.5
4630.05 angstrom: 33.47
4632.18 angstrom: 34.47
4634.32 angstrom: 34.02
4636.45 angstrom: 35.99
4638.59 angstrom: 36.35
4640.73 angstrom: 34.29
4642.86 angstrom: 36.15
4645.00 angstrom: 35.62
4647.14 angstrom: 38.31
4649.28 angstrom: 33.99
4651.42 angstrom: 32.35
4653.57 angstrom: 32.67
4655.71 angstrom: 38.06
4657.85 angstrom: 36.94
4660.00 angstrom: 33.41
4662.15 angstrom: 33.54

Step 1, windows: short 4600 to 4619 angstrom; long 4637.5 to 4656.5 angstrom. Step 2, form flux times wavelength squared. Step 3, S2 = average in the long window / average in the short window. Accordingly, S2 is 1.06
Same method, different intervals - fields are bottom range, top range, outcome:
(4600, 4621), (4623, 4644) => 1.04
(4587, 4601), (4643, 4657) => 1.03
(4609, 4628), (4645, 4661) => 1.05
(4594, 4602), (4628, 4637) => 1.02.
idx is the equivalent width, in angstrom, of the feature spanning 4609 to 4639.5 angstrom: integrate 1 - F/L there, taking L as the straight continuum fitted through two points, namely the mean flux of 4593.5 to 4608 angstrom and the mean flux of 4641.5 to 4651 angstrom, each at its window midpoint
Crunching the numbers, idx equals 0.7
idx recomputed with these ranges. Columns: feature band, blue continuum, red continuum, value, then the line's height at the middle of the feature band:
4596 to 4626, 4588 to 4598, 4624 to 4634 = 0.6 angstrom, 34.8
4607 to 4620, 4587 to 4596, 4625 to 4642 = 0.6 angstrom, 35.1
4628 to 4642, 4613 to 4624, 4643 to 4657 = 0.0 angstrom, 34.7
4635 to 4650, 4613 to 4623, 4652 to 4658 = -0.4 angstrom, 34.9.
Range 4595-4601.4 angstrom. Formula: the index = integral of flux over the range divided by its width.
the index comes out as 34.2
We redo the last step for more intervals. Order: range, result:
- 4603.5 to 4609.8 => 33.9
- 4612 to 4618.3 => 33.5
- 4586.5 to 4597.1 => 35.5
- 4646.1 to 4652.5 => 34.8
